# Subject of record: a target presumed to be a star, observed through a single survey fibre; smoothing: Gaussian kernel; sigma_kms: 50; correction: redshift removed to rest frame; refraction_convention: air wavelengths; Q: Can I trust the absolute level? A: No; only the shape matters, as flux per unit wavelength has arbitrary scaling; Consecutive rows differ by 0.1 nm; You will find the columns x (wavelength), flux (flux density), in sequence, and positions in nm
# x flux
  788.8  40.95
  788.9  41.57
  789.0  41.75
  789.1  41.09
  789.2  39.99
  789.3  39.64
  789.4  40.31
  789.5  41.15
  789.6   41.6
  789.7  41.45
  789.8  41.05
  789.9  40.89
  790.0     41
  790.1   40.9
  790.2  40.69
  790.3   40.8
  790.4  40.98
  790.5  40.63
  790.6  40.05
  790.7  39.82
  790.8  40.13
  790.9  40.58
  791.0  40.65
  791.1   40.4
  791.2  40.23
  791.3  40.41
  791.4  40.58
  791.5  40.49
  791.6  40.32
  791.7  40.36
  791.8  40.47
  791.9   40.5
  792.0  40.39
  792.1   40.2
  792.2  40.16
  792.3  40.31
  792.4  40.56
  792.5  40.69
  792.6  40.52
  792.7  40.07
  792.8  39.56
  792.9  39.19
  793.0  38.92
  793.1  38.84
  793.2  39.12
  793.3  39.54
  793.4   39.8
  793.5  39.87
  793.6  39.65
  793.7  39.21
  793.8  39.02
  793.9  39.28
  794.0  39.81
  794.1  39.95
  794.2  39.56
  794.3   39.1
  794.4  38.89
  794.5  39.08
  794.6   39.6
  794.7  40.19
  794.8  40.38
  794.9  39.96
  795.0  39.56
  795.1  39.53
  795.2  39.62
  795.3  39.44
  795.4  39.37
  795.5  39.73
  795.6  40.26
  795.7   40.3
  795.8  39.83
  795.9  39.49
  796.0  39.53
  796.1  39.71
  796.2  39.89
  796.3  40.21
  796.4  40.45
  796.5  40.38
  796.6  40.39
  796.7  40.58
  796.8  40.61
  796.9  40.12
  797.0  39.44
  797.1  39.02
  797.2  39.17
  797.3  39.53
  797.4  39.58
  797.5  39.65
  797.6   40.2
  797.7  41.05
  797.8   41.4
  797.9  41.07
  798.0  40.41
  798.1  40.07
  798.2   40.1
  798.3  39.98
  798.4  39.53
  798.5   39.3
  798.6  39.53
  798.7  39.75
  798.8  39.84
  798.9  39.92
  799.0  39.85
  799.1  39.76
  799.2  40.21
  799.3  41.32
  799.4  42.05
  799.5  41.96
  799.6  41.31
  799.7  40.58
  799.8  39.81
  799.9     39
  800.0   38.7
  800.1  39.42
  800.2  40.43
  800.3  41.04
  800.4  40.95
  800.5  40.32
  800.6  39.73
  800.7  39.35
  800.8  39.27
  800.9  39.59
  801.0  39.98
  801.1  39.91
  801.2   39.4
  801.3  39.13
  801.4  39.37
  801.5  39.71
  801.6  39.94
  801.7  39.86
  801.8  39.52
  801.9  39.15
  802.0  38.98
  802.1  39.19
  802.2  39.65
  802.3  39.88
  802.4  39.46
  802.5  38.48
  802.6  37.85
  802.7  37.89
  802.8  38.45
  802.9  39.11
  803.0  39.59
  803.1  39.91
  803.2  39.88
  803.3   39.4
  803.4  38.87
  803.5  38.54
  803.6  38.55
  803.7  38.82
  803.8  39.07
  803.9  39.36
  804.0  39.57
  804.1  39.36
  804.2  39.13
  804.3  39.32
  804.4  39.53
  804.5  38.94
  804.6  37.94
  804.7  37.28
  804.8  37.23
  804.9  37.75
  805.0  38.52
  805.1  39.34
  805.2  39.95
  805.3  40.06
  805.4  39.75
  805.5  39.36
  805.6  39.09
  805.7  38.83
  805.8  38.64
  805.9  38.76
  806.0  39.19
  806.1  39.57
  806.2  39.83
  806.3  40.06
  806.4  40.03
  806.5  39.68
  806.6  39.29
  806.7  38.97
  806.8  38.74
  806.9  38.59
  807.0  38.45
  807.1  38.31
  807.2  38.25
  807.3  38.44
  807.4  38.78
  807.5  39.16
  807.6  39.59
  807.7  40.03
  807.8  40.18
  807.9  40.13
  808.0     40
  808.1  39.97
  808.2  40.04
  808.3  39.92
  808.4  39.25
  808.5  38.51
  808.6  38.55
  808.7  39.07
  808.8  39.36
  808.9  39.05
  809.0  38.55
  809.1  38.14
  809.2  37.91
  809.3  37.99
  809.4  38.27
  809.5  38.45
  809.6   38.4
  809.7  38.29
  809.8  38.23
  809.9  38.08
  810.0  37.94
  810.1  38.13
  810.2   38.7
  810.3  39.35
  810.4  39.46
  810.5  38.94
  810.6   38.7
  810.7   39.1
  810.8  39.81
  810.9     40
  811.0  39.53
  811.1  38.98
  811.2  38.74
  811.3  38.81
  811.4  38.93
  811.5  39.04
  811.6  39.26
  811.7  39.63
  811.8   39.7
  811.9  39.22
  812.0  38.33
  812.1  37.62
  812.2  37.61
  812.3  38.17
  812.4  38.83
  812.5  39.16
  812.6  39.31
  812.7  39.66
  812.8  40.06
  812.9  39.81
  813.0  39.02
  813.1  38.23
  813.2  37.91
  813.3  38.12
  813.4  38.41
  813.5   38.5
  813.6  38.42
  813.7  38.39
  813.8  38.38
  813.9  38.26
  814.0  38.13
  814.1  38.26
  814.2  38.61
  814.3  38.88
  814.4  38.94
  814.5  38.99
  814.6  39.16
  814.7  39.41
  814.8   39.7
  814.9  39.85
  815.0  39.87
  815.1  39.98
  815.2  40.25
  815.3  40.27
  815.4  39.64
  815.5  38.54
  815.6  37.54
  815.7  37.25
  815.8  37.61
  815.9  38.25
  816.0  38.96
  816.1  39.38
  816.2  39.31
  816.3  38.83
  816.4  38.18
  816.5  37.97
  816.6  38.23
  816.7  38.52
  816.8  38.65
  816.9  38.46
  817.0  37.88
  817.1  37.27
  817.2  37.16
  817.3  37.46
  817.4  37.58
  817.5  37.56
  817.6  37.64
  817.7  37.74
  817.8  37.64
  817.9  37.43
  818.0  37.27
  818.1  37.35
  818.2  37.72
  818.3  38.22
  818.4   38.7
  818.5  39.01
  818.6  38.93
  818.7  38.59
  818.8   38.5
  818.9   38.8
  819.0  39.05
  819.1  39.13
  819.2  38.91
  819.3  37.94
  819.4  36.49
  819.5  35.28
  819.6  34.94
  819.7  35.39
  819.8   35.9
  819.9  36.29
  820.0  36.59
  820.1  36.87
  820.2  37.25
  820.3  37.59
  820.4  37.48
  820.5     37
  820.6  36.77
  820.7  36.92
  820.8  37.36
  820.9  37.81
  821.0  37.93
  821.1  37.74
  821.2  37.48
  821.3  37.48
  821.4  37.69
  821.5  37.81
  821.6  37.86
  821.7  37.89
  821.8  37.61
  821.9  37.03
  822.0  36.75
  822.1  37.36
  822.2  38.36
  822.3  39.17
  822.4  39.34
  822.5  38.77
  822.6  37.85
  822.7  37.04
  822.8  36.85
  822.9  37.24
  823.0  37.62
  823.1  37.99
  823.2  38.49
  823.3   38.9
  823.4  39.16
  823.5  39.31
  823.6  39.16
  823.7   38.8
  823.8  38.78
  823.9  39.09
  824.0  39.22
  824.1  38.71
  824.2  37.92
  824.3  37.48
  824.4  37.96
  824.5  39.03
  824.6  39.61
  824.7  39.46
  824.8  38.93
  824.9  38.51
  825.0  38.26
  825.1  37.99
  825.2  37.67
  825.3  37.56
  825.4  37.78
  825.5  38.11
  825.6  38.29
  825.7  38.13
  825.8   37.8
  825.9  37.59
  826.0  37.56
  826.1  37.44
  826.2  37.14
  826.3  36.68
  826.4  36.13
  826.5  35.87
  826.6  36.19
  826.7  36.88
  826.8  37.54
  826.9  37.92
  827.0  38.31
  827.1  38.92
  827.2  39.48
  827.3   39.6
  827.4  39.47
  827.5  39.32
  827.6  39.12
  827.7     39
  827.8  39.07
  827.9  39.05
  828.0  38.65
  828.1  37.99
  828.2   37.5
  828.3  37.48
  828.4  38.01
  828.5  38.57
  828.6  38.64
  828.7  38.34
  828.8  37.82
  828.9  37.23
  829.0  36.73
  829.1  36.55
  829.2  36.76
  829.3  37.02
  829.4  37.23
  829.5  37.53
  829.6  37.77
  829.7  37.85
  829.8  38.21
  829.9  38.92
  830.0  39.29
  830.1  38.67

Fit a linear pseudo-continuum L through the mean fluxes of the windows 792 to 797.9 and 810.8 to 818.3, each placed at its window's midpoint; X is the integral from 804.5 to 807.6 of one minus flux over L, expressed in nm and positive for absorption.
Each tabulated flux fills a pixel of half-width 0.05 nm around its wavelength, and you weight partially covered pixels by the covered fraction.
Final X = 0.02 nm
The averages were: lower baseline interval 39.8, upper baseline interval 38.6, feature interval 38.9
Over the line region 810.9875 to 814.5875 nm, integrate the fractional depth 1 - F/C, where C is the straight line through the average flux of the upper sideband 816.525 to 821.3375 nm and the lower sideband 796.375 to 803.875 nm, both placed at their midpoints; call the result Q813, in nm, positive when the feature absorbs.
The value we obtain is -0.04 nm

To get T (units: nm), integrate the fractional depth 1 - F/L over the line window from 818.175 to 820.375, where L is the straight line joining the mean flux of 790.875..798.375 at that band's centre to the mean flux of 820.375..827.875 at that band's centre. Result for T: 0.05 nm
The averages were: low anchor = 39.9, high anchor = 38.1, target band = 37.5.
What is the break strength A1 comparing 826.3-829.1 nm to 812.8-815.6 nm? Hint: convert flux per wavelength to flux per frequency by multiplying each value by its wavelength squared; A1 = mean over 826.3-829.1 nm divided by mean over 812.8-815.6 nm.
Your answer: 1.01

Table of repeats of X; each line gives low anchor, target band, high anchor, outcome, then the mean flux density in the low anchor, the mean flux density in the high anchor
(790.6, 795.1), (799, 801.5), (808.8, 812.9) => -0.04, 39.9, 38.8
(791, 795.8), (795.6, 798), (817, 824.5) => -0.03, 39.9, 37.8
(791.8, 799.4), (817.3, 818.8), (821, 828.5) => 0.02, 39.9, 38.1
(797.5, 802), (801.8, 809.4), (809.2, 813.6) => 0.07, 40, 38.8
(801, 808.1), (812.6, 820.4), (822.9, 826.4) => 0.08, 39.2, 38.3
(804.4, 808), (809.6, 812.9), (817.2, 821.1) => -0.04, 39.1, 37.5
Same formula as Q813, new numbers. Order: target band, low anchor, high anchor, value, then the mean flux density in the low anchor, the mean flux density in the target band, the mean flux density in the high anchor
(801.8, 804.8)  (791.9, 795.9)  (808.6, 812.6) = 0.02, 39.7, 39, 38.8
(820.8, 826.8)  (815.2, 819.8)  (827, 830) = 0.03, 38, 38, 38.2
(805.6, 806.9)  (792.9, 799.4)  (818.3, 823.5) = -0.01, 39.8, 39.3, 37.7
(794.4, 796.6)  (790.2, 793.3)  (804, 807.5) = 0.00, 40.2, 39.8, 39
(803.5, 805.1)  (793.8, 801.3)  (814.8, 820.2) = 0.02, 40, 38.7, 38.1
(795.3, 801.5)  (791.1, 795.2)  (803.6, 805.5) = -0.09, 39.9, 40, 38.9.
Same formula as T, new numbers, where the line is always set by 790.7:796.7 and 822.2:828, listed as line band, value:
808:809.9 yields 0.02 nm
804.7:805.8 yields 0.01 nm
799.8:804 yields 0.01 nm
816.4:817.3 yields 0.02 nm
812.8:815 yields 0.00 nm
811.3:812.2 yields 0.00 nm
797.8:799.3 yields -0.01 nm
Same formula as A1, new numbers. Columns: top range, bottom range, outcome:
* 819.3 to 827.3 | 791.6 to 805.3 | 1.01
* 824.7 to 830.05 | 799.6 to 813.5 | 1.02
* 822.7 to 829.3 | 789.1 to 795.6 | 1.03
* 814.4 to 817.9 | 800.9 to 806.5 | 1.01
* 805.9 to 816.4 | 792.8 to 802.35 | 1.01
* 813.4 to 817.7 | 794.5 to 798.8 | 1.01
